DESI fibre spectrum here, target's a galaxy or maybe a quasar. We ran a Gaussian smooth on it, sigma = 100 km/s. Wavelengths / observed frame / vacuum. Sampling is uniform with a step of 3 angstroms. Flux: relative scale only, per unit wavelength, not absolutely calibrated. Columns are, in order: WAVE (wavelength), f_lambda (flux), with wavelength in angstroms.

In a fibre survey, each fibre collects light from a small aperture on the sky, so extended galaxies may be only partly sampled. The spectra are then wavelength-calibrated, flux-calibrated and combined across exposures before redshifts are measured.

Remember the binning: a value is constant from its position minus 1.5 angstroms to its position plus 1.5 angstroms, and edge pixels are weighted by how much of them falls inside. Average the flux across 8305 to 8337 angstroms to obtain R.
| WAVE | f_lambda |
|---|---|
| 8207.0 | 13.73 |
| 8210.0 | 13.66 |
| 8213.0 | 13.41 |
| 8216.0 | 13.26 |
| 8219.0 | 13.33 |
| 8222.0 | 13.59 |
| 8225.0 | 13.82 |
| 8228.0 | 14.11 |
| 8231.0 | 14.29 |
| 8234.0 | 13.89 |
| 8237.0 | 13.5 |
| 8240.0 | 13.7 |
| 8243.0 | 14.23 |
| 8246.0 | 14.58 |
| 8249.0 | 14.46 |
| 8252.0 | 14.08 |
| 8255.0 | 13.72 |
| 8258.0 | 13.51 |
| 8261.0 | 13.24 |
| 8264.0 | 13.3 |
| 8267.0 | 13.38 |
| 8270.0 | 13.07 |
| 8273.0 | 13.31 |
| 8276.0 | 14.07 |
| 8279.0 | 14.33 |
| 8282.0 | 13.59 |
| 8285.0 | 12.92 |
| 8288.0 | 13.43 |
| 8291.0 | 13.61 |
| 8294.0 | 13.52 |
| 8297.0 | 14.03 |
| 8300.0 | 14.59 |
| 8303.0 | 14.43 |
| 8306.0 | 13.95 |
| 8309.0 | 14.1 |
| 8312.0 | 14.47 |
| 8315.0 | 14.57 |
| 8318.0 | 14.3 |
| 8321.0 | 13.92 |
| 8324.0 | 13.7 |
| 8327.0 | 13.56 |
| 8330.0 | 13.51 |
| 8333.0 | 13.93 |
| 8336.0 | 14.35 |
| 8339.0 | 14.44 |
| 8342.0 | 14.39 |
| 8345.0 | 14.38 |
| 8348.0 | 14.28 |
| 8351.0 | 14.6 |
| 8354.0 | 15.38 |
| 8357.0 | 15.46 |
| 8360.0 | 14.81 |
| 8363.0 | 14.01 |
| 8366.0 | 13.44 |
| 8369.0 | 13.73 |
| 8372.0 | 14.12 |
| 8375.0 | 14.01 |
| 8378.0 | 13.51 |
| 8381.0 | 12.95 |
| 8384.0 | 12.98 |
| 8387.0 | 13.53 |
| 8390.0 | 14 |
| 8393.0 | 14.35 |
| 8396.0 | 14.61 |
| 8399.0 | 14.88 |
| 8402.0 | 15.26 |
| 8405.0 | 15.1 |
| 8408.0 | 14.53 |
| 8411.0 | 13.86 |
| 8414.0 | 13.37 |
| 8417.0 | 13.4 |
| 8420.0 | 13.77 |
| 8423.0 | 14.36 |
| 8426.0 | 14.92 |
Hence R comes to 14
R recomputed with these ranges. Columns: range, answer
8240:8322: 13.9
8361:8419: 14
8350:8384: 14.1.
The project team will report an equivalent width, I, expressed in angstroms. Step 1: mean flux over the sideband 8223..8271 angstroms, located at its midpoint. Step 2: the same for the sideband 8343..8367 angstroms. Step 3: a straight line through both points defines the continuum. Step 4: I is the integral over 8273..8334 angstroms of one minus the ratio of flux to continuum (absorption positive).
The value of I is 1.3 angstroms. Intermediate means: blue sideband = 13.8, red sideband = 14.6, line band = 13.9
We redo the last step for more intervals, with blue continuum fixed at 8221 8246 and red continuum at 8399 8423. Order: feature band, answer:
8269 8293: 0.8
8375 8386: 0.7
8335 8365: -1.0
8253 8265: 0.4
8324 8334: 0.3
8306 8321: -0.2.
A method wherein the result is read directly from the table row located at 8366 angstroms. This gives 13.44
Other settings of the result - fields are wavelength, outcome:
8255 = 13.72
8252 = 14.08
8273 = 13.31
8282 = 13.59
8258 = 13.51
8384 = 12.98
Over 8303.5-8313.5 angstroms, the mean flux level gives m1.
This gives 14.2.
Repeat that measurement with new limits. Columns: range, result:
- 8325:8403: 14.2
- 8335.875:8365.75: 14.6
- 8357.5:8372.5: 14.1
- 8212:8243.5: 13.7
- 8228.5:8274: 13.8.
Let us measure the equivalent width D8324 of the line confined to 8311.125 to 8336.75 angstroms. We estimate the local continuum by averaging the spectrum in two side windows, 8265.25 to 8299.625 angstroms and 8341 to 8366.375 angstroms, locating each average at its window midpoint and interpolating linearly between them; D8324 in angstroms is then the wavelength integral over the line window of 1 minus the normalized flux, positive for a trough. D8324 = 0.3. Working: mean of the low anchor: 13.6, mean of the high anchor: 14.6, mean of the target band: 14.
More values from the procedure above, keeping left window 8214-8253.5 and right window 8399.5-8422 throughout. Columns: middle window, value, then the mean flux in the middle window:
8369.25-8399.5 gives 0.7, 13.9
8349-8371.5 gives -0.5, 14.5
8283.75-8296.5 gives 0.5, 13.4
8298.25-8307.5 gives -0.2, 14.3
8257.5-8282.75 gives 0.8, 13.5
